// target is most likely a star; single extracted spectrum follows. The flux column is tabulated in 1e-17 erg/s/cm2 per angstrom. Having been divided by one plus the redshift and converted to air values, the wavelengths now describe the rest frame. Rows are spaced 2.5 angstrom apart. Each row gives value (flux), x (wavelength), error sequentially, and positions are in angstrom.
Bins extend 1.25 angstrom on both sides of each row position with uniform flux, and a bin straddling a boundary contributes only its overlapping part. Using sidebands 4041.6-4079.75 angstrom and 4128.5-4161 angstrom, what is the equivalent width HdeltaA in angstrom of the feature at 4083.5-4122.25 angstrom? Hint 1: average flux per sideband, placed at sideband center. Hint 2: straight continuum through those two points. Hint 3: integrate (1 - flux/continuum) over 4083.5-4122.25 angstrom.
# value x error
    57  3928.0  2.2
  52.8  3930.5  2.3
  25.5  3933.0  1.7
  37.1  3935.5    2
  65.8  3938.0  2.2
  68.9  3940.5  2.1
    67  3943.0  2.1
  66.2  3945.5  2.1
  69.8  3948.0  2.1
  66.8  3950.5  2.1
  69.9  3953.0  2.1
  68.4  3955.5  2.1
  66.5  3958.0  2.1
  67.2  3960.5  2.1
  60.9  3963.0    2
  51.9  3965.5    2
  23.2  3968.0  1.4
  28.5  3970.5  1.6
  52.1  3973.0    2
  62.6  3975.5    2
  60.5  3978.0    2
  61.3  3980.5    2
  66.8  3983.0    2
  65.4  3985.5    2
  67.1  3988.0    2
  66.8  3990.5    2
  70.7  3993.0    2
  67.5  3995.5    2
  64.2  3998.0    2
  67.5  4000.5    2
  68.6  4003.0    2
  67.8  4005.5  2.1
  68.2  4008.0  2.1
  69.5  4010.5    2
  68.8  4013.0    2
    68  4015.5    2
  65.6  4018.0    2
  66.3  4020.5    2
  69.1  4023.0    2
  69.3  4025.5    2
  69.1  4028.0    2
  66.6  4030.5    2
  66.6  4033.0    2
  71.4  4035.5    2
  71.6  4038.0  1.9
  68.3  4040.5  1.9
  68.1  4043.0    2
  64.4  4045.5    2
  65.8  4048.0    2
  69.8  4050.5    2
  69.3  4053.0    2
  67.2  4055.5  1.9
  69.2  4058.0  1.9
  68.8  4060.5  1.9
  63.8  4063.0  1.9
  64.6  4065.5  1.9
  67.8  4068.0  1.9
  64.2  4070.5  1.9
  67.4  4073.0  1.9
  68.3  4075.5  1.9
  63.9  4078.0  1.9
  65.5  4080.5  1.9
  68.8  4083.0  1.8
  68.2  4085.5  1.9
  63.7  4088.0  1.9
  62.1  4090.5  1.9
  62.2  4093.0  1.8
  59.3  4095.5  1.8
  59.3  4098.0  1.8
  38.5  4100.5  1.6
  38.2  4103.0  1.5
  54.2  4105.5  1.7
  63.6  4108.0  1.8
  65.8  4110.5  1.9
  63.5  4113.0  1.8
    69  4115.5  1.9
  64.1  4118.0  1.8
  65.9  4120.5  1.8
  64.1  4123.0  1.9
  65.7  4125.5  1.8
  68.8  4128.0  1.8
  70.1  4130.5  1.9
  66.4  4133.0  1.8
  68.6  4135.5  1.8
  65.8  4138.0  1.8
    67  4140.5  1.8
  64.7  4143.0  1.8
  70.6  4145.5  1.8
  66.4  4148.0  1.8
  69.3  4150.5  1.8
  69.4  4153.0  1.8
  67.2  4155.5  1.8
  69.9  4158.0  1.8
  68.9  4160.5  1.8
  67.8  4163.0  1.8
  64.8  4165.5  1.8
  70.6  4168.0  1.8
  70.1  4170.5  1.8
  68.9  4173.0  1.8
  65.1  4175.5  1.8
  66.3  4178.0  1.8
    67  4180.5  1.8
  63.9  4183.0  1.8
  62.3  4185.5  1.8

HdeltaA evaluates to 4.2 angstrom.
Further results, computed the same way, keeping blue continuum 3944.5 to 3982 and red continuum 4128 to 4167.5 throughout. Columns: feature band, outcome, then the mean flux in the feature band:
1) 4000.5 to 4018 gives -2.15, 68.2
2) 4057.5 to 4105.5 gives 1.79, 62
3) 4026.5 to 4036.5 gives -1.05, 68.4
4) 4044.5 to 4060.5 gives -1.21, 67.8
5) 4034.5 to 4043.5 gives -1.11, 70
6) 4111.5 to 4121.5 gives 0.10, 65.6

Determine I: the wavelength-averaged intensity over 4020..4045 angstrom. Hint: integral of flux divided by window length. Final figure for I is 68.6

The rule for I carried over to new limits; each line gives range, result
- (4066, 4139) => 63.2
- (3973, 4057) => 67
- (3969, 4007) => 62.3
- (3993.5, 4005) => 67.2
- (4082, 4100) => 62.3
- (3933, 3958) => 62.6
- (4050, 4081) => 66.9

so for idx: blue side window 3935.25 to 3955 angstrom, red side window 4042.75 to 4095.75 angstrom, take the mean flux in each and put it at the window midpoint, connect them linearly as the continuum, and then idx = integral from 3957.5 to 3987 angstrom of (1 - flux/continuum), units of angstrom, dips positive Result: 4.59 angstrom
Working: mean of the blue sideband 65.5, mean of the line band 55.4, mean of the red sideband 66.1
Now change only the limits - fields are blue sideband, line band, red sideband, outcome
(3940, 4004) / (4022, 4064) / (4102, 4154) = -3.18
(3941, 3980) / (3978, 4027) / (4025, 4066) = -2.88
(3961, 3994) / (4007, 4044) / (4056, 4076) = -3.71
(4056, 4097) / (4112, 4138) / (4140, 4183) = 0.07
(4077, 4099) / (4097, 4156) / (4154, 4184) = 1.84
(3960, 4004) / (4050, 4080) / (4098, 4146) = -2.73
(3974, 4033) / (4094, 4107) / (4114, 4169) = 3.26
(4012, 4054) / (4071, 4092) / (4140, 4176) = 0.69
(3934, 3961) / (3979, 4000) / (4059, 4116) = -0.81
